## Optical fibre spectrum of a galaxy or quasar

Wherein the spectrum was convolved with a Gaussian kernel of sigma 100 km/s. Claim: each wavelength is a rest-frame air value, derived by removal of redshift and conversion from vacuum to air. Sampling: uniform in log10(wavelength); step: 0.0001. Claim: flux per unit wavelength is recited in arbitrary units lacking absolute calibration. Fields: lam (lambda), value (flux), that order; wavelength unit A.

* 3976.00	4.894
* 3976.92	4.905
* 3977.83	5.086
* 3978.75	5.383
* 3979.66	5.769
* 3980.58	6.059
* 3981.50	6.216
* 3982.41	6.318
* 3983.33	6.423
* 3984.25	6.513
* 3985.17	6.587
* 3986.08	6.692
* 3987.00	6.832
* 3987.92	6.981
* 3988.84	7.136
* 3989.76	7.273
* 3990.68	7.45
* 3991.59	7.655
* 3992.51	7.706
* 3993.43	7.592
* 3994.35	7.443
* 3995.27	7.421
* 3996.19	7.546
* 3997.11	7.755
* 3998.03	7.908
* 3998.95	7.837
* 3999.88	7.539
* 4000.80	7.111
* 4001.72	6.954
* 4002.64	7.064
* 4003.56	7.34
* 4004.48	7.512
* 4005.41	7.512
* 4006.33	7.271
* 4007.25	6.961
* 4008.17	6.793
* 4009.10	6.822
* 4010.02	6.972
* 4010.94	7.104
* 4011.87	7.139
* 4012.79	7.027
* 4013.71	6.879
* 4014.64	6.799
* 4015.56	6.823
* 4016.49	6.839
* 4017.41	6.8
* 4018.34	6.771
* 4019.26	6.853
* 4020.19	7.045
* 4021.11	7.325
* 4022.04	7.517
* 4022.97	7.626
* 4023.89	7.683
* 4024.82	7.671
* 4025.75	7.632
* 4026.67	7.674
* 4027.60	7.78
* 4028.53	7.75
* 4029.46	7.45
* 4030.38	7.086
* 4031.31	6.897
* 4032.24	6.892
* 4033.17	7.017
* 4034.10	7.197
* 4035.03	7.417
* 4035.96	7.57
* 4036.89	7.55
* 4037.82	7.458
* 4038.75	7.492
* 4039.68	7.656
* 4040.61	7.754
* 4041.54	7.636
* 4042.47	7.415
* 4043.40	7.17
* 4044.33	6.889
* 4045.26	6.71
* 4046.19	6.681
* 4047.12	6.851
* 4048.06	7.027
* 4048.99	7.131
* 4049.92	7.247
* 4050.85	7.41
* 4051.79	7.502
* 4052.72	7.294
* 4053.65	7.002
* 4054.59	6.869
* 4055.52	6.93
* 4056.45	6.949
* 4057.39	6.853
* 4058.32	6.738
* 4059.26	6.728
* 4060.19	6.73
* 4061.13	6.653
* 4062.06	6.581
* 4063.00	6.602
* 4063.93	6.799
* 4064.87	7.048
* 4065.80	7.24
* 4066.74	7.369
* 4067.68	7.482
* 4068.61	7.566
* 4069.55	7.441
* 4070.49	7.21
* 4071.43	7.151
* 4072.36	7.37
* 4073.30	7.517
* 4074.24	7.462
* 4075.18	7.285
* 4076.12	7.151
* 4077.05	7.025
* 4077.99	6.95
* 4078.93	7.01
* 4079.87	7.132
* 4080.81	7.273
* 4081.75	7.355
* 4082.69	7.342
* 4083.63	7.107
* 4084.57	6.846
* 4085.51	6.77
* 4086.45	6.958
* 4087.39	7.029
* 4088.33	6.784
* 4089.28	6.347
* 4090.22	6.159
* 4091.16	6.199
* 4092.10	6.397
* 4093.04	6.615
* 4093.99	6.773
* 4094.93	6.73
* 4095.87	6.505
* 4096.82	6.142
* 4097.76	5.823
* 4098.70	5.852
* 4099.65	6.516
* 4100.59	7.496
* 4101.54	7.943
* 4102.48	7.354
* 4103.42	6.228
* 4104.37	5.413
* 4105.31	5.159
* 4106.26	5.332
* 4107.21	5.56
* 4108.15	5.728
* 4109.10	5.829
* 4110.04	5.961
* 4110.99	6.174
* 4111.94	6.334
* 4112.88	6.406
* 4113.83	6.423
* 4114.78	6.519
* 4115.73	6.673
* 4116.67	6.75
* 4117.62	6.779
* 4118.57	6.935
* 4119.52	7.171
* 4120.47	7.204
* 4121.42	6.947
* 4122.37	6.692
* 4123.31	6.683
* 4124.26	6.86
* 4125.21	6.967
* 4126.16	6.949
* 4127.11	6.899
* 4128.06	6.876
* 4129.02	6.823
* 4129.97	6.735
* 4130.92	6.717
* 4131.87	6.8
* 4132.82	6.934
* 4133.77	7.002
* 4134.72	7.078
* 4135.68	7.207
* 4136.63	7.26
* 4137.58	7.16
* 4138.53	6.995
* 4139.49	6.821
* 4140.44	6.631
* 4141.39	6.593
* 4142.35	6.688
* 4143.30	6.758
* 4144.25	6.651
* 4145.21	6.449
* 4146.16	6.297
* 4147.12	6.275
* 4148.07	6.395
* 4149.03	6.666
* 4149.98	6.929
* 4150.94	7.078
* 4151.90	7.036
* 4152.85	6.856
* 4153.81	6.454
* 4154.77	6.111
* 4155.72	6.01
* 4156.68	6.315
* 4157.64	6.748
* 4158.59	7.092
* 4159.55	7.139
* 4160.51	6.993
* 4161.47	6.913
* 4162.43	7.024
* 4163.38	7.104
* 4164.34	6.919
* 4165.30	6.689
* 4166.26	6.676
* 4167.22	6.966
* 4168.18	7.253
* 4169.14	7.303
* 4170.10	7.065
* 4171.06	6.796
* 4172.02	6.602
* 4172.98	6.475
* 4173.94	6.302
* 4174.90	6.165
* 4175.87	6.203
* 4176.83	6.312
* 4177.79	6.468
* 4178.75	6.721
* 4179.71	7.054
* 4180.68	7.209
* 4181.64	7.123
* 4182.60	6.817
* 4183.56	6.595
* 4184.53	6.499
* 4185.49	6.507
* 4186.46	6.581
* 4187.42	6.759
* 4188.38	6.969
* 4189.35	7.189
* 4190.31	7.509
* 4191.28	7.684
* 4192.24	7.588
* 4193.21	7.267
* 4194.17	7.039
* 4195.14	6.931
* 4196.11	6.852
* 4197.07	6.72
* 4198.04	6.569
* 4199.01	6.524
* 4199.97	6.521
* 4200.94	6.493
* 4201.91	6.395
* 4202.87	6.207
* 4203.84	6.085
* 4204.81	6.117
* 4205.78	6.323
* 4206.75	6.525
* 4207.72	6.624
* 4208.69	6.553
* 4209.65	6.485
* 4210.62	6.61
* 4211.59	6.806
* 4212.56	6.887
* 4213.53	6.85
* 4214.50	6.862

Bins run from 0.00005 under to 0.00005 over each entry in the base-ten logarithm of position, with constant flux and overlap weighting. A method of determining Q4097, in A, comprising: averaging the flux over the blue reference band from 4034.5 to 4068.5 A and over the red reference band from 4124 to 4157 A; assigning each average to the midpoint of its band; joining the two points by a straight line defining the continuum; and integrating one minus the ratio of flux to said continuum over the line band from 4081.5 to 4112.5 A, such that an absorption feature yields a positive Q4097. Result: 2.2 A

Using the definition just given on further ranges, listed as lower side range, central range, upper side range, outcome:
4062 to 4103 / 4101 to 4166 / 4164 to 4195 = 2.21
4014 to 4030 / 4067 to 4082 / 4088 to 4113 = -1.49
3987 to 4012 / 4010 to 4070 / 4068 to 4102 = -0.29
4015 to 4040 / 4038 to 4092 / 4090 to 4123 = -1.39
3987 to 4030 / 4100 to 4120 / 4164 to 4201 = 1.79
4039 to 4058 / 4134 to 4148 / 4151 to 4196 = 0.29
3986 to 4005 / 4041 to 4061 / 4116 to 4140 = 0.44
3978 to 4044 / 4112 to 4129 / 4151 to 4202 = 0.30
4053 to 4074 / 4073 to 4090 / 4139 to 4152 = -0.24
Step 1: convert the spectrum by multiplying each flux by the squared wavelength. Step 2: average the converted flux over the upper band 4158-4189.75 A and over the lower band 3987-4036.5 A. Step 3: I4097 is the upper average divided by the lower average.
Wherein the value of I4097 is 1.01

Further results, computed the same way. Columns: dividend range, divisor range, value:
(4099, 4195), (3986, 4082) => 0.99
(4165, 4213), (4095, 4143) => 1.05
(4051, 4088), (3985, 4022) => 1.02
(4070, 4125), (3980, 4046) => 0.97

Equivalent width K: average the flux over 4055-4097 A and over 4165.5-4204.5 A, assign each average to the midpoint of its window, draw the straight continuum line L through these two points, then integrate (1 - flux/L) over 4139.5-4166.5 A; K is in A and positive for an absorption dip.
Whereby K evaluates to 0.49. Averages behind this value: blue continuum 6.95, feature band 6.7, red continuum 6.77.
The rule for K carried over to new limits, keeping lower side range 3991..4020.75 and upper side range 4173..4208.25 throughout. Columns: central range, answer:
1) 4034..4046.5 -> -0.39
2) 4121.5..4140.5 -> -0.12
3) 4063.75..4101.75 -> 0.29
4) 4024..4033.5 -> -0.33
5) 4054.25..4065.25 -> 0.43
